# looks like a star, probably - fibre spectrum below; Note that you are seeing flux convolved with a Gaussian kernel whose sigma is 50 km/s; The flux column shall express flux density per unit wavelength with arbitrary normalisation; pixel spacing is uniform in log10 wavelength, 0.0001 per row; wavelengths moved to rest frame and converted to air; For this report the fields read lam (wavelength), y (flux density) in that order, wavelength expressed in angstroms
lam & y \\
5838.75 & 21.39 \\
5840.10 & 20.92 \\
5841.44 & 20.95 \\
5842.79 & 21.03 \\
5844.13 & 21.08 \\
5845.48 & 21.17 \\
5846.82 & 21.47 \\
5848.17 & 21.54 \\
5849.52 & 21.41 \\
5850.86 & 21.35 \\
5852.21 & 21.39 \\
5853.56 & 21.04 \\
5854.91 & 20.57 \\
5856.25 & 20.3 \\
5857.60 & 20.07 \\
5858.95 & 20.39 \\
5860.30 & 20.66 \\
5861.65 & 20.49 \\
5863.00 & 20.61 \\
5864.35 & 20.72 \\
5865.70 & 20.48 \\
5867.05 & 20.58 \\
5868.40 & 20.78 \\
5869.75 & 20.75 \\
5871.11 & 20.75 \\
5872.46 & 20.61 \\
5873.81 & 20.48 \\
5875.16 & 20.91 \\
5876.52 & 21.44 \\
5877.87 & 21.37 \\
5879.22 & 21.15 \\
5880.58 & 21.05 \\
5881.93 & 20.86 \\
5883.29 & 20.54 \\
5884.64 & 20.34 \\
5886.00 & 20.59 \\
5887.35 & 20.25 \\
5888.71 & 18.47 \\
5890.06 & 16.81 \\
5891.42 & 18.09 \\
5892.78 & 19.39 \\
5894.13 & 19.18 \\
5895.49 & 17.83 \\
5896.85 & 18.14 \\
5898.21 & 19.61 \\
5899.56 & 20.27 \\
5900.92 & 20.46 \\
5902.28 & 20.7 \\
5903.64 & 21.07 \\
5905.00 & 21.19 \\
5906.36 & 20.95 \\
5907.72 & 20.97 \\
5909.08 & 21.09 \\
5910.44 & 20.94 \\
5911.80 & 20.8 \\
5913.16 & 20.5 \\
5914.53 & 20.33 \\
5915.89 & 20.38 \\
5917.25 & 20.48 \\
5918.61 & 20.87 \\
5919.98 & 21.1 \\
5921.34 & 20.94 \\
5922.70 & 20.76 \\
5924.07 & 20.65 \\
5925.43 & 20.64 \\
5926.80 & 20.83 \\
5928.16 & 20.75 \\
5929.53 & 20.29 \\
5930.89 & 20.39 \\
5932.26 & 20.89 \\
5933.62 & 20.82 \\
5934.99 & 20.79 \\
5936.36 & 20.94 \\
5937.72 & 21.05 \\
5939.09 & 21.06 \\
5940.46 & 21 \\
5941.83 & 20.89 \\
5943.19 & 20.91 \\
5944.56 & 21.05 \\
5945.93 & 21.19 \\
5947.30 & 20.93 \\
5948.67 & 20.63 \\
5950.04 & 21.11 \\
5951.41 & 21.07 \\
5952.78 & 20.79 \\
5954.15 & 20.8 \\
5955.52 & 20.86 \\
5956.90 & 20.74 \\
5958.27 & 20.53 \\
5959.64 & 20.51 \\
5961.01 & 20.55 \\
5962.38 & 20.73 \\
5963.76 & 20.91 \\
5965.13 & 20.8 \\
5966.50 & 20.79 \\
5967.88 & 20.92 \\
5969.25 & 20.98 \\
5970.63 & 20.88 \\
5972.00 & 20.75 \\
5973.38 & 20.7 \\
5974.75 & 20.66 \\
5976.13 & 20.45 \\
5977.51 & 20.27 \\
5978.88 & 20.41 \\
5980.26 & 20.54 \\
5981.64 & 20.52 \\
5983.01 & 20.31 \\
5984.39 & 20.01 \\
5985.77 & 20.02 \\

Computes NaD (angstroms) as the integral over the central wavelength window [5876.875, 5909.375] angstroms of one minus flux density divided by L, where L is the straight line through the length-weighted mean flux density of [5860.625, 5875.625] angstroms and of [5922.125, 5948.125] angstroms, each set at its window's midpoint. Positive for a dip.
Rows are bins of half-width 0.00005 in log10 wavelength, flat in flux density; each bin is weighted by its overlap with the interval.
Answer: 1.1 angstroms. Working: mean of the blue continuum 20.7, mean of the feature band 20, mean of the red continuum 20.8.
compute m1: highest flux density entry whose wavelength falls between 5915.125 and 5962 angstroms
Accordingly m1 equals 21.19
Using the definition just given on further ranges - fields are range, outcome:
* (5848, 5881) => 21.54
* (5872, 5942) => 21.44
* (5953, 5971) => 20.98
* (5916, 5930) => 21.1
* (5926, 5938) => 21.05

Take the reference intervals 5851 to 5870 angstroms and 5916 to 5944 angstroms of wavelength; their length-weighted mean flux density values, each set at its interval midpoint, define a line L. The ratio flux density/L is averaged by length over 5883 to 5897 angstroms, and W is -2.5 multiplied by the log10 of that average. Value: 0.091 mag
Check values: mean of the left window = 20.6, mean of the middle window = 19.1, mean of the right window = 20.8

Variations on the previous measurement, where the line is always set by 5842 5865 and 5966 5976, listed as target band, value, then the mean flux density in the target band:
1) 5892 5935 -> 0.02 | 20.4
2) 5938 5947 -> -0.01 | 21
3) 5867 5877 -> 0.01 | 20.8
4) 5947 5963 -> 0.00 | 20.8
